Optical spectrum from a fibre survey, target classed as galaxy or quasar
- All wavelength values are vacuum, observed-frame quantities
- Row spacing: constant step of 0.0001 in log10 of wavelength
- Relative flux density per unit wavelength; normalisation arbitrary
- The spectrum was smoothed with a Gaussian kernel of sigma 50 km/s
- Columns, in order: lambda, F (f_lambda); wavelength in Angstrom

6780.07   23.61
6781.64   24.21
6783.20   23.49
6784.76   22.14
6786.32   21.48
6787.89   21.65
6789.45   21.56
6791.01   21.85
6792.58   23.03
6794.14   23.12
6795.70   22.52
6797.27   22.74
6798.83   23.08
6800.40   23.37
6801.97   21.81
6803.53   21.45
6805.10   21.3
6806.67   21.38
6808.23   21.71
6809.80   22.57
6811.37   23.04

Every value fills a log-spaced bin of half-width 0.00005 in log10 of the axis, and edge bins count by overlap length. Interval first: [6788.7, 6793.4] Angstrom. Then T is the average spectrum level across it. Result 22.2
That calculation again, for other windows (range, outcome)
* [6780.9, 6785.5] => 23.3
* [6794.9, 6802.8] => 22.7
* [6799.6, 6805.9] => 22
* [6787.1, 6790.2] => 21.6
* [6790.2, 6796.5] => 22.6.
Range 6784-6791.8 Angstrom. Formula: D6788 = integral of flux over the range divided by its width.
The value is 21.7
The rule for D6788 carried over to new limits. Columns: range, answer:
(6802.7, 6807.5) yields 21.4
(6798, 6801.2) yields 23.2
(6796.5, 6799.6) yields 22.9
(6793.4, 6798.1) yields 22.8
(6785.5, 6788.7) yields 21.6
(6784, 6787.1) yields 21.8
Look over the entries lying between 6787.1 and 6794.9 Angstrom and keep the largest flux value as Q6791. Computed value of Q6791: 23.12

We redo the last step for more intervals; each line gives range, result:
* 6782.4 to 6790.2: 23.49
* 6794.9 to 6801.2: 23.37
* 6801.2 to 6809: 21.81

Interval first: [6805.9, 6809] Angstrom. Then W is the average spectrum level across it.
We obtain 21.6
